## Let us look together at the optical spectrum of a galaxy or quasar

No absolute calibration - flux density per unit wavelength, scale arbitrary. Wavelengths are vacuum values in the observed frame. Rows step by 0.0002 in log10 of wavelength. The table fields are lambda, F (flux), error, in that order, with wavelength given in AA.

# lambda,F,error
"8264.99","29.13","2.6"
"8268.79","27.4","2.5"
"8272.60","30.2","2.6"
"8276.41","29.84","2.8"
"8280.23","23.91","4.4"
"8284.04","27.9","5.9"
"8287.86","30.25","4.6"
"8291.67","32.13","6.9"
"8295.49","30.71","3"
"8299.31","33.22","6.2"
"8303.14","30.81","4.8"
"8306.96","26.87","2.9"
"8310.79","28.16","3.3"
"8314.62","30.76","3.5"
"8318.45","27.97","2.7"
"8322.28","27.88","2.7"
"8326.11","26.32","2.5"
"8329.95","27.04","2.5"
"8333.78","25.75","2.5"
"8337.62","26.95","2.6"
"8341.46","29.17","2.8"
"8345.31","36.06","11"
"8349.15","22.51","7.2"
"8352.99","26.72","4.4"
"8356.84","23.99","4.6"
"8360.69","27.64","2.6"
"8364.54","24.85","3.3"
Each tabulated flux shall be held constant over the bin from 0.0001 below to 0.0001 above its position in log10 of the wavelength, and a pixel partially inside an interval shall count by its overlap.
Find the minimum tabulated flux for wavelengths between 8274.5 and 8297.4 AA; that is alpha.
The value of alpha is 23.91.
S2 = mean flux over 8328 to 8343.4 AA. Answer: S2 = 27.2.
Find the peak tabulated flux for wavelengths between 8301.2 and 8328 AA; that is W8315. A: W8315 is 30.81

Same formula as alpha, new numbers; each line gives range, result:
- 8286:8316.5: 26.87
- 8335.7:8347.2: 26.95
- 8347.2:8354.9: 22.51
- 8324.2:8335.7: 25.75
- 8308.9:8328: 26.32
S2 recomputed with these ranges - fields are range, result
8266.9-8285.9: 27.8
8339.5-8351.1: 29.2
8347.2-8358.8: 24.5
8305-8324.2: 28.3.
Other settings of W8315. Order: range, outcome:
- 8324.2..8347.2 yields 36.06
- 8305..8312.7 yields 28.16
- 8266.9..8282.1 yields 30.2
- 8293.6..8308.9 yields 33.22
